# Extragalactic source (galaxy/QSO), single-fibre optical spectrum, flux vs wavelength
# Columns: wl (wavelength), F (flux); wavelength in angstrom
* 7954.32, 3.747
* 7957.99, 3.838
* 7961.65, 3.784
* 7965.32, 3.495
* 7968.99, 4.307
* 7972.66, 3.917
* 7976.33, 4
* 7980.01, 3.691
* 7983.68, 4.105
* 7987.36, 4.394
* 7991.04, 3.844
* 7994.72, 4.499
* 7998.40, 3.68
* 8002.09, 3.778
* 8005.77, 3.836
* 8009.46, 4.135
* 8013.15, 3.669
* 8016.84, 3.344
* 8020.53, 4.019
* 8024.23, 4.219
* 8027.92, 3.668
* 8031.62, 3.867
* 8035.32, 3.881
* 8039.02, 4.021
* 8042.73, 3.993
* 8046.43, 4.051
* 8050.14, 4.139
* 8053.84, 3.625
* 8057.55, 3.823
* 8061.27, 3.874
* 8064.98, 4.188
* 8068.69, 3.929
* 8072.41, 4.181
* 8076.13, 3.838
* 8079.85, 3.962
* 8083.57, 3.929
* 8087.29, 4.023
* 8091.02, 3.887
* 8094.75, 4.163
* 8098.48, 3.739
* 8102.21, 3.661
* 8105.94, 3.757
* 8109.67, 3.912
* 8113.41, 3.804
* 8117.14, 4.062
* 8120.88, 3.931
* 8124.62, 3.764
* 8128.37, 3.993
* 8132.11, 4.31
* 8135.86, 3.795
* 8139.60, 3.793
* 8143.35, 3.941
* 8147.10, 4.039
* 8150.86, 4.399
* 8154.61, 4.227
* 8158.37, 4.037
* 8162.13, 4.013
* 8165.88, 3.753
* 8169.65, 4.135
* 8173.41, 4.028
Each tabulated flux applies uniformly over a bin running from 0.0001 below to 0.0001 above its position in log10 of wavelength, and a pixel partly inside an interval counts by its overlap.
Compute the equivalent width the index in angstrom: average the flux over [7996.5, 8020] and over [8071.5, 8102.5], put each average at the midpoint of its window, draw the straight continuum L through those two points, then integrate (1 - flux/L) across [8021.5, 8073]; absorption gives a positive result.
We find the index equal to -1.5 angstrom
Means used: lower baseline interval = 3.76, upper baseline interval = 3.94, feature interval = 3.96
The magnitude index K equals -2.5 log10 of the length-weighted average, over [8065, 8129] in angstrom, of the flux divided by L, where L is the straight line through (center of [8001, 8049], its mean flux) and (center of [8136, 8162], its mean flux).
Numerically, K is 0.02 mag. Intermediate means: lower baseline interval 3.89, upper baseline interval 4.05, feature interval 3.92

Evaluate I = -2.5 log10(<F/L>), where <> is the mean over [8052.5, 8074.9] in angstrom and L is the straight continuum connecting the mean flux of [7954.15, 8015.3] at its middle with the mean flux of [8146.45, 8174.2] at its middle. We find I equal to 0.02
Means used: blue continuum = 3.93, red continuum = 4.08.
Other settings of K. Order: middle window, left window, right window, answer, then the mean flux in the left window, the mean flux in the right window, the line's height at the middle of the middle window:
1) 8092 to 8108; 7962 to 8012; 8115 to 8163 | 0.05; 3.97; 4.02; 4.01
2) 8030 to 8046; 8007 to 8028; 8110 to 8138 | -0.02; 3.86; 3.95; 3.87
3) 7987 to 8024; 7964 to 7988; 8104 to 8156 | 0.02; 3.98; 3.98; 3.98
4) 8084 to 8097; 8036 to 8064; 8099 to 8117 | -0.04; 3.94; 3.81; 3.85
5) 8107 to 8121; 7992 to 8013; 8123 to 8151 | 0.02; 3.95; 3.98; 3.98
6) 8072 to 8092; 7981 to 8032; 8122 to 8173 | 0.00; 3.93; 4.01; 3.98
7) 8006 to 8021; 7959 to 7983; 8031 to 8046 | 0.04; 3.88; 3.96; 3.93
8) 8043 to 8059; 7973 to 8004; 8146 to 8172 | 0.03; 3.99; 4.09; 4.03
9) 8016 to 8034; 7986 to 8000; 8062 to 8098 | 0.06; 4.1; 4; 4.06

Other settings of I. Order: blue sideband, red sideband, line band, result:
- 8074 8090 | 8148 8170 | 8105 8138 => 0.023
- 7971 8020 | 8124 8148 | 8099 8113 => 0.048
